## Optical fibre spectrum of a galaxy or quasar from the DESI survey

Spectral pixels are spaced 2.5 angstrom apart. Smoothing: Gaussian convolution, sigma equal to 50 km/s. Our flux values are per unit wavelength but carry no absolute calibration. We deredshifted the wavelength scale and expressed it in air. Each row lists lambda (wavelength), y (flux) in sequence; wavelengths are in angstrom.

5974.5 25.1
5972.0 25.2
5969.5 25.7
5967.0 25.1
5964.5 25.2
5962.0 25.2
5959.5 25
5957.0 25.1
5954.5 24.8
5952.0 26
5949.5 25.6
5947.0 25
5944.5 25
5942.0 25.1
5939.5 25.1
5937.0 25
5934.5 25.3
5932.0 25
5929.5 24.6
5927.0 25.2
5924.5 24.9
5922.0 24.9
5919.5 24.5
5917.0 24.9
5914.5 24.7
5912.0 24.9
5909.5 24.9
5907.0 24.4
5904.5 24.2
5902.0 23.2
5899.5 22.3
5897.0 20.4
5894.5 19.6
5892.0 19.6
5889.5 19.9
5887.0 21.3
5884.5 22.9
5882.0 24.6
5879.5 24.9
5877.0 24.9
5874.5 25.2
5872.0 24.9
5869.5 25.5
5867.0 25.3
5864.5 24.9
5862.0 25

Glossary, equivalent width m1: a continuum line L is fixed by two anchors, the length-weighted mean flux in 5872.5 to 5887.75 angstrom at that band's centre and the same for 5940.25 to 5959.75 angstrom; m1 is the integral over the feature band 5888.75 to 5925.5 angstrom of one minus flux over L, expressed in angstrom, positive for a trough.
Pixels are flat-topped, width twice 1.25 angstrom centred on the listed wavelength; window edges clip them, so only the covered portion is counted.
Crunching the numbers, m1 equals 2.03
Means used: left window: 24.1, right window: 25.2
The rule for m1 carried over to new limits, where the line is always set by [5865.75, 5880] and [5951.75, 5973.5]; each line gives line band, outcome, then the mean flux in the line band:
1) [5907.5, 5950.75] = 0.38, 25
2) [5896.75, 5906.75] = 0.89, 22.9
